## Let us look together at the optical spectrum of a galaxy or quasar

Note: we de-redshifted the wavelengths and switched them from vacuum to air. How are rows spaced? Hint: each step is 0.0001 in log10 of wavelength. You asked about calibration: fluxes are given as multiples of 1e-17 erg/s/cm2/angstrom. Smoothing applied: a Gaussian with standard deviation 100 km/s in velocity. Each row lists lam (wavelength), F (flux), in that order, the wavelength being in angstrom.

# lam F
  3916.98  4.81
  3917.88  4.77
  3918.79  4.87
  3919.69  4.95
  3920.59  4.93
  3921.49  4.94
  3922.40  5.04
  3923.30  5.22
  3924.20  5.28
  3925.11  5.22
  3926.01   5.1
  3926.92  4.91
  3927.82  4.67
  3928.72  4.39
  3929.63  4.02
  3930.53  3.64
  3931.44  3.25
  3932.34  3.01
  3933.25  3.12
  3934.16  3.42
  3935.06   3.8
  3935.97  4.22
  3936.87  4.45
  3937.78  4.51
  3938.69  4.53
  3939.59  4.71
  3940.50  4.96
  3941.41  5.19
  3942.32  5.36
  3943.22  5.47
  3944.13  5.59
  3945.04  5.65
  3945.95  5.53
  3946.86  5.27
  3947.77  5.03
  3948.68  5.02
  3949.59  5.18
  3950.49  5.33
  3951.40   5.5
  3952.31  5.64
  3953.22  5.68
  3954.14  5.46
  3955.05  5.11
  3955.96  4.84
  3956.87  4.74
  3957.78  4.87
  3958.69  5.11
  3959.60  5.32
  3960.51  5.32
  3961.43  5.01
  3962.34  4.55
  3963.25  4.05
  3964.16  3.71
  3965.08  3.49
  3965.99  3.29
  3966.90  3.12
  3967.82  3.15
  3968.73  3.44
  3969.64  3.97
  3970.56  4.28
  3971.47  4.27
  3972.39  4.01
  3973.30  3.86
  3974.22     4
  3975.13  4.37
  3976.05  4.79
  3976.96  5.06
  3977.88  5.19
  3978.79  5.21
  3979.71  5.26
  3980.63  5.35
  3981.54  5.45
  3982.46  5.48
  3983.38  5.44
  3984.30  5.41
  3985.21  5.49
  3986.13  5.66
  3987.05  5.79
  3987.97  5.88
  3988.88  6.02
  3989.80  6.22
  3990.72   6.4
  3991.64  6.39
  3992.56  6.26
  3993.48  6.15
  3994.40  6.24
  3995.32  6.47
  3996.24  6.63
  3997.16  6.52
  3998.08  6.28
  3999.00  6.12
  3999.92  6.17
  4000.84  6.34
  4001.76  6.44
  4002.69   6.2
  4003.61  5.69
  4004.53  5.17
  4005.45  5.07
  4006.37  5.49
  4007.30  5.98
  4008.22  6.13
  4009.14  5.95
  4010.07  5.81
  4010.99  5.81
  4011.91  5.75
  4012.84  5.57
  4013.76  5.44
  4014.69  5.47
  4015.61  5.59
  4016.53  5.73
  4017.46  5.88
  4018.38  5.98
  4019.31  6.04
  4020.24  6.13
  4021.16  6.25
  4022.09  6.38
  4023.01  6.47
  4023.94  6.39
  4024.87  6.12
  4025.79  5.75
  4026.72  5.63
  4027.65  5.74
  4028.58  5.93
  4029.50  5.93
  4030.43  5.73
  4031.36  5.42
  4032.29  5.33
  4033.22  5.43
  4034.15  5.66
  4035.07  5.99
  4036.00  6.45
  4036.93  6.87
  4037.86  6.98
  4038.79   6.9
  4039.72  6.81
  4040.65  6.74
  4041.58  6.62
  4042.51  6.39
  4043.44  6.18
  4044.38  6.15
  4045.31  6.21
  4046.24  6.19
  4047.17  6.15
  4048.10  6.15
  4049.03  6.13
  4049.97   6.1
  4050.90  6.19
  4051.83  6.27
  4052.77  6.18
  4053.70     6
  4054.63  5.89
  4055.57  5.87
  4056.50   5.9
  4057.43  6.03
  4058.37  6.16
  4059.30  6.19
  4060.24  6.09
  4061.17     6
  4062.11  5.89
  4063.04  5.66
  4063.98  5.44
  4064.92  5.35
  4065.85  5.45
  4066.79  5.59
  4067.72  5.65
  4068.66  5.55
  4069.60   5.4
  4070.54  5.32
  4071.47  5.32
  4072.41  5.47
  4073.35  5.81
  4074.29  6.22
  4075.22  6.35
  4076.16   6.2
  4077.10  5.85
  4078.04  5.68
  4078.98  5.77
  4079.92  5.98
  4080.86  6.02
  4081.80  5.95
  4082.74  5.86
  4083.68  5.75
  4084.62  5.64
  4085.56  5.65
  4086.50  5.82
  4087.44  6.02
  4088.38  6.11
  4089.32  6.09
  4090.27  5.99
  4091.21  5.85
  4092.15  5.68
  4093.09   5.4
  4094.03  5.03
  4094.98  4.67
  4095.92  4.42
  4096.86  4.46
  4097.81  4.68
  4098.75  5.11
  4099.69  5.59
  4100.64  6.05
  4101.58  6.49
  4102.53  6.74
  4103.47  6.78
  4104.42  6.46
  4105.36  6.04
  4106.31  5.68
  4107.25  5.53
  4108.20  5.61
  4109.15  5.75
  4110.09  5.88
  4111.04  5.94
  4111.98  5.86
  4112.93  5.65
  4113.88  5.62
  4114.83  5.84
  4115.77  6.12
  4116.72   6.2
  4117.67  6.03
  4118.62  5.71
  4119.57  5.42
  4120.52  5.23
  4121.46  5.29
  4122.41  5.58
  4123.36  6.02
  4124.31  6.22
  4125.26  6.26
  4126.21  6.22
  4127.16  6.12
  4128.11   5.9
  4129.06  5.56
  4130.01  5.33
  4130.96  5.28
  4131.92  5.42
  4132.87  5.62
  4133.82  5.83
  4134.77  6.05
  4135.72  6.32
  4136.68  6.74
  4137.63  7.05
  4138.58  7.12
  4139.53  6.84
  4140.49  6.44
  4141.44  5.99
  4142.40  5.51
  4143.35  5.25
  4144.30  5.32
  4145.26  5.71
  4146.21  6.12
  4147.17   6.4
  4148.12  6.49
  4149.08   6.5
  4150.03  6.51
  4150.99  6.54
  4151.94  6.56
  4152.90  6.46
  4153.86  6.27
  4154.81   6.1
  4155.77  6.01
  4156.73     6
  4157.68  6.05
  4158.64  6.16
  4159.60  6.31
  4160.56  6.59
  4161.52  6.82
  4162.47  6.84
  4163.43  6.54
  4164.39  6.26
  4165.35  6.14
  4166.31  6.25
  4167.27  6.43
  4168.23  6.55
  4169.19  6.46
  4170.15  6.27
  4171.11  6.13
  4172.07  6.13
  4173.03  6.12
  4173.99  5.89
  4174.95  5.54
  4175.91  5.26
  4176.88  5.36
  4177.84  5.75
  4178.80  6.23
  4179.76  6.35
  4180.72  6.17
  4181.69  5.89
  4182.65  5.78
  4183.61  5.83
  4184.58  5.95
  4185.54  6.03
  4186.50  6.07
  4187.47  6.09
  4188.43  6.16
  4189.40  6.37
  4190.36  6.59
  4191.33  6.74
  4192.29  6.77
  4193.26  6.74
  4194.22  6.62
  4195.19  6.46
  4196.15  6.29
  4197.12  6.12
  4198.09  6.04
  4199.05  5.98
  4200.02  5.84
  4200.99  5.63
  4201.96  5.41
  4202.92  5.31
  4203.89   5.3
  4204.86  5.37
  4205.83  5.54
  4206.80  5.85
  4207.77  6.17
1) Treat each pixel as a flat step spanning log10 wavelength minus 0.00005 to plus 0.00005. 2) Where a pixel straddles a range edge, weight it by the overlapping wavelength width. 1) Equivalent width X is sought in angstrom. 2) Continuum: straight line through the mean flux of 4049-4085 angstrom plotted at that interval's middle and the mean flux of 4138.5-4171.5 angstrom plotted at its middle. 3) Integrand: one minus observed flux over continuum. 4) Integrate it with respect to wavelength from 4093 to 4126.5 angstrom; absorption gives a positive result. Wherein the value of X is 1.9 angstrom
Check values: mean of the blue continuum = 5.85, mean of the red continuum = 6.27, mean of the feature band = 5.71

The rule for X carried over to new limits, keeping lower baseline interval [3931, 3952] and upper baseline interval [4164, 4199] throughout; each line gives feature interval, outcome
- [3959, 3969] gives 1.6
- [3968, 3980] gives 1.2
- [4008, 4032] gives -3.2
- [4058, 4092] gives -1.8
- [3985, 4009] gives -4.8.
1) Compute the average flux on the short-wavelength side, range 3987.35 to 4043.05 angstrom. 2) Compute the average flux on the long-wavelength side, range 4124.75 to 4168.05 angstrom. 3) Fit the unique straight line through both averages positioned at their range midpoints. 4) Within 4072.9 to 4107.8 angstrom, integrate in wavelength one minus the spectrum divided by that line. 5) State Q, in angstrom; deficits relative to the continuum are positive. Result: 2.1 angstrom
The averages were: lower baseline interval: 6.06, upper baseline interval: 6.19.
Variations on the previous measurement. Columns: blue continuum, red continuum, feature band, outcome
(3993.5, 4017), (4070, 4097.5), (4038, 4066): -1.7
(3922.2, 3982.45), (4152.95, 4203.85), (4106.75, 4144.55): -0.7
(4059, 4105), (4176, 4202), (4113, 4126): 0.1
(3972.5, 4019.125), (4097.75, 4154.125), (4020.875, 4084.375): -1.8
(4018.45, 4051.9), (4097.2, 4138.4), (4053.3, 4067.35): 0.6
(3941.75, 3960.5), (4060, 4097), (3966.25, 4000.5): 0.7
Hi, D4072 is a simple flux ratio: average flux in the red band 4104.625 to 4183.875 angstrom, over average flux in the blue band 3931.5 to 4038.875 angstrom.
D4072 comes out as 1.13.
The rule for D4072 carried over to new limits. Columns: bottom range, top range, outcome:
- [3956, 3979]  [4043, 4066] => 1.39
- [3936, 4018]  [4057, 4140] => 1.10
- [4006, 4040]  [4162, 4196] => 1.04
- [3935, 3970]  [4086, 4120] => 1.20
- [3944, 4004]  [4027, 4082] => 1.14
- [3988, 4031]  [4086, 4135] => 0.96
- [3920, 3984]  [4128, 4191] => 1.31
